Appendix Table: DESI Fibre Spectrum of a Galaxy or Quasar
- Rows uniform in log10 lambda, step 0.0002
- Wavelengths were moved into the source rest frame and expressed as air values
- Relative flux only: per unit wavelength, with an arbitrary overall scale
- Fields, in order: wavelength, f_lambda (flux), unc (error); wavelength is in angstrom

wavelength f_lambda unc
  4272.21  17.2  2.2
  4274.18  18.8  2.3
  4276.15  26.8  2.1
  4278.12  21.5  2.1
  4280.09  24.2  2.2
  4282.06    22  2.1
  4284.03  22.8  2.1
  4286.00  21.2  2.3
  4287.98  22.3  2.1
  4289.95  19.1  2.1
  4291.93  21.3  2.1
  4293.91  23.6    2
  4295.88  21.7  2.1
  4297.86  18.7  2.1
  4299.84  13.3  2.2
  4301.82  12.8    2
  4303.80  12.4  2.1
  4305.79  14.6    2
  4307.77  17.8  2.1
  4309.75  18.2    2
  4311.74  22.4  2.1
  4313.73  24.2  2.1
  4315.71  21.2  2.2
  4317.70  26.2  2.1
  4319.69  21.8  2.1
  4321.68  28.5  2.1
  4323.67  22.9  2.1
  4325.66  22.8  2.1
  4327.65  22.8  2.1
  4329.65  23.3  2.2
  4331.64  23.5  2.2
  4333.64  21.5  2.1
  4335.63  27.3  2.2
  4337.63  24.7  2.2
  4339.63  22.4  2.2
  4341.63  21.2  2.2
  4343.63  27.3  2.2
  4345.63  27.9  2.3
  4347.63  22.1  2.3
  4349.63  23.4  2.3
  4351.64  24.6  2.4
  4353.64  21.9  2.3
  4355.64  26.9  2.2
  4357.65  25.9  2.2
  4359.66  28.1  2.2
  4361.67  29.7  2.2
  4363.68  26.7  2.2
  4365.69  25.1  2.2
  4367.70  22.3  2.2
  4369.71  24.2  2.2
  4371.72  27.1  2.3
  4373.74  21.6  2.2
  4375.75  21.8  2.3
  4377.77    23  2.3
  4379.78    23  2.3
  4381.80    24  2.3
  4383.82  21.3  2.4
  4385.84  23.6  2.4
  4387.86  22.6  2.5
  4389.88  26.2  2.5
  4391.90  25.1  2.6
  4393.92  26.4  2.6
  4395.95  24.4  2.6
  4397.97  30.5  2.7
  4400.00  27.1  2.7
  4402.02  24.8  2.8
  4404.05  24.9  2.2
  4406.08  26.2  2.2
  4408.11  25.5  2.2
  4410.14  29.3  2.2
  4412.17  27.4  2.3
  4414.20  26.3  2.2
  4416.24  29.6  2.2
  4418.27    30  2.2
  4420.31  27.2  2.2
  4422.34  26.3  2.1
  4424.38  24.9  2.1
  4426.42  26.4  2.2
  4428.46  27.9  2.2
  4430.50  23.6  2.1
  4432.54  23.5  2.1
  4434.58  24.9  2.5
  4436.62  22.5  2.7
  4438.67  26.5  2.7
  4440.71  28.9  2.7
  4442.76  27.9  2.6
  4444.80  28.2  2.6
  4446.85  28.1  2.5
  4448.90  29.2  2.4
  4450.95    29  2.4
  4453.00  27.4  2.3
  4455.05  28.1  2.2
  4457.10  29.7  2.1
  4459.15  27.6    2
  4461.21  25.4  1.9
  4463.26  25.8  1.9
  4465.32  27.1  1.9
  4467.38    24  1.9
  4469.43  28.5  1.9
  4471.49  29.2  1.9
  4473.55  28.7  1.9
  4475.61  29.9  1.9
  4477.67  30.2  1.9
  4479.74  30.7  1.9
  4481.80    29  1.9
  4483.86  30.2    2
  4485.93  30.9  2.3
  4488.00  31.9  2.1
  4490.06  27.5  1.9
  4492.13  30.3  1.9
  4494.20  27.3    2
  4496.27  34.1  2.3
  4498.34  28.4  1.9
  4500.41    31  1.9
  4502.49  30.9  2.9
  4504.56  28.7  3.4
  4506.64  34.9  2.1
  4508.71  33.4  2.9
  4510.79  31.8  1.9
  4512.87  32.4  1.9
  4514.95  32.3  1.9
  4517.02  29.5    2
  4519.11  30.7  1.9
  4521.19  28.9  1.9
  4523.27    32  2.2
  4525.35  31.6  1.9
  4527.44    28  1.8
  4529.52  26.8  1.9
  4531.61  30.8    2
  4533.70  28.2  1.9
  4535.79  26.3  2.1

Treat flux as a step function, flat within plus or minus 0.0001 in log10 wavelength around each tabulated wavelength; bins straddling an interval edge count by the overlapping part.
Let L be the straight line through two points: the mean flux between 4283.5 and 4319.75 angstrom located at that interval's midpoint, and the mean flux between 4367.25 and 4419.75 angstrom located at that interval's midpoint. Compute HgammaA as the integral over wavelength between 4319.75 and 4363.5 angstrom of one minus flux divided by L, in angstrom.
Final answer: -5.0 angstrom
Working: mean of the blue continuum 19.7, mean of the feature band 24.7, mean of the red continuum 25.4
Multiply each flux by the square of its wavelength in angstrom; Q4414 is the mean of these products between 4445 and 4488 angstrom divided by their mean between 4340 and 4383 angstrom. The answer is 1.22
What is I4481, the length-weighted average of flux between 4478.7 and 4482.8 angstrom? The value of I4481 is 29.8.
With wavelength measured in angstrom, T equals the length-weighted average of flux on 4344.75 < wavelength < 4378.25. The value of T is 24.9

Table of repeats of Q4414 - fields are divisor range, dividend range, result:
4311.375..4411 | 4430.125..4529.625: 1.24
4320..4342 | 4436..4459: 1.24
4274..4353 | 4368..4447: 1.22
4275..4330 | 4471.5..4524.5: 1.59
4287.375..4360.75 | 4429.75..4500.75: 1.35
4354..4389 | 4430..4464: 1.14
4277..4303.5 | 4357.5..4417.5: 1.32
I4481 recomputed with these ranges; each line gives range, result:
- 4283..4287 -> 22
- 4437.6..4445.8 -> 27.8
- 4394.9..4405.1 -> 26.3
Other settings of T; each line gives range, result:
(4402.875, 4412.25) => 26.5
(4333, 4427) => 25.3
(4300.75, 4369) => 23.1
